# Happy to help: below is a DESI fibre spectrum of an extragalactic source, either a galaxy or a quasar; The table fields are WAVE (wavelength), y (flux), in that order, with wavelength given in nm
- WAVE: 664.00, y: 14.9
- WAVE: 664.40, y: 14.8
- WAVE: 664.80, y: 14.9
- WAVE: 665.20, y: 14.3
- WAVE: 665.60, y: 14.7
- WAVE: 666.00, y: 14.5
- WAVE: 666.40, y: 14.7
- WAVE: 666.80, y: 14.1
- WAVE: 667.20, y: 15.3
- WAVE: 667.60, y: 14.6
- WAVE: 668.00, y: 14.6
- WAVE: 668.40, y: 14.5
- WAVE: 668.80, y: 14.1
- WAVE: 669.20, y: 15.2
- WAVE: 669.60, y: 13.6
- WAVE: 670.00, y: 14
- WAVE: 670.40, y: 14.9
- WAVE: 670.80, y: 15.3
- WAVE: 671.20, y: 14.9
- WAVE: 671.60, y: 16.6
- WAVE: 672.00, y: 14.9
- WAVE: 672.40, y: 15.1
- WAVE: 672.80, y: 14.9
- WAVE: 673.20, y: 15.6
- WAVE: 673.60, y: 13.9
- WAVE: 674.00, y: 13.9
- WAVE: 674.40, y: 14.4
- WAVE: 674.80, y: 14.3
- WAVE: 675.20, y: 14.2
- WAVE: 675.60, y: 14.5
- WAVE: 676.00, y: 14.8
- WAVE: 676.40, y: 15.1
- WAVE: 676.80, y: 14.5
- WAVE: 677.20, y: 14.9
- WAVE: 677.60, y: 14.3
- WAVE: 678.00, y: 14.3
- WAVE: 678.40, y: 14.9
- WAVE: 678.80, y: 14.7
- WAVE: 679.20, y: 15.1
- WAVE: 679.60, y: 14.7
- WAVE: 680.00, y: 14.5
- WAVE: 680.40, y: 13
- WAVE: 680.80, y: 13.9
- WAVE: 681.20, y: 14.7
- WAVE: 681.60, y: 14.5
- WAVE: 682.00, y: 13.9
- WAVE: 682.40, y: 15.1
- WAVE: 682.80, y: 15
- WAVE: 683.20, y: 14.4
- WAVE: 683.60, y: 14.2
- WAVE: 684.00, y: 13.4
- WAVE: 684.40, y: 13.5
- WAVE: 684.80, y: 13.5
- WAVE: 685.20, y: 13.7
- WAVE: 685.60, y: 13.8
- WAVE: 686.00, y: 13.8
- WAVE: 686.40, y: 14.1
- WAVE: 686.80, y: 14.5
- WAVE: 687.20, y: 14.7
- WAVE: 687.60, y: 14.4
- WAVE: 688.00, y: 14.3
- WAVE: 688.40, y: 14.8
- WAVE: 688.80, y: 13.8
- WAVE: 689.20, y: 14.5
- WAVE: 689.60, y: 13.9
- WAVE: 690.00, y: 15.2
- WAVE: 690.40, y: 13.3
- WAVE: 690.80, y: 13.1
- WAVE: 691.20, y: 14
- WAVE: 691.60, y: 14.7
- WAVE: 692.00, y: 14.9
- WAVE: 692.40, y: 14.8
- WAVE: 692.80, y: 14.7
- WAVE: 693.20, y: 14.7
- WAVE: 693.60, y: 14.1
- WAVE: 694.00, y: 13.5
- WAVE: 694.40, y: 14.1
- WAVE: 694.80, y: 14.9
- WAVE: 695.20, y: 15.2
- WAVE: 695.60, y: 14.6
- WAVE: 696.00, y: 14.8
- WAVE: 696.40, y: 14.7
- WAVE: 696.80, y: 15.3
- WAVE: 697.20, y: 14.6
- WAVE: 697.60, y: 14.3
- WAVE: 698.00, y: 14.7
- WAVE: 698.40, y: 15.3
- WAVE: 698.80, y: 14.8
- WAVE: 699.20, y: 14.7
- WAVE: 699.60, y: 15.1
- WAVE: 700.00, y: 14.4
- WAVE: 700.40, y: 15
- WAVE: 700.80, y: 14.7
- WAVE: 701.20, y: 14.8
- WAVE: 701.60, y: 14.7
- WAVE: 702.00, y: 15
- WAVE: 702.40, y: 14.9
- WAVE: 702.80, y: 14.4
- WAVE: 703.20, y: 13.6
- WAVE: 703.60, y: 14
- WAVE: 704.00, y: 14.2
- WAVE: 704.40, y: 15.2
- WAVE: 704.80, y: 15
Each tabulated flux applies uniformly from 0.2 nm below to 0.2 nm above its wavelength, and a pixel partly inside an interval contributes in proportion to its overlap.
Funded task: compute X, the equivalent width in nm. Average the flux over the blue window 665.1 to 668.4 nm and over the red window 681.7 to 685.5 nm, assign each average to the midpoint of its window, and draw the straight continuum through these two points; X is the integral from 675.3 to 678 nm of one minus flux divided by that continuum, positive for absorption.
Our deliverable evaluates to -0.06 nm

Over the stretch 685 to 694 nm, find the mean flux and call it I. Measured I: 14.2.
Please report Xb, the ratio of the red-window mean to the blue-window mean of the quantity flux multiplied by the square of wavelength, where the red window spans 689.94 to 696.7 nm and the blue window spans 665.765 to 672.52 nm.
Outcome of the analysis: 1.0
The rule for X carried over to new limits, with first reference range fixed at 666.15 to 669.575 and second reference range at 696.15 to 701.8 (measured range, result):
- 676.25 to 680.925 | 0.05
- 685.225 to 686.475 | 0.07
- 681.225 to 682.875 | 0.01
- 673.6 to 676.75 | 0.04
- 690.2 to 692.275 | 0.10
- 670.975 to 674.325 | -0.08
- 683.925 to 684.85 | 0.08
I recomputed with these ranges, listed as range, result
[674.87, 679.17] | 14.6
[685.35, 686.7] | 13.9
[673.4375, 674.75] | 14.1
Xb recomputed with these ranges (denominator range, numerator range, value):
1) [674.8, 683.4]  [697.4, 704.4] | 1.07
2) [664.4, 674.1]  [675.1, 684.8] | 1.01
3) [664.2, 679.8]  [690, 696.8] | 1.05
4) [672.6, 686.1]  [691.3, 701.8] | 1.08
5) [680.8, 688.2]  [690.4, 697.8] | 1.05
